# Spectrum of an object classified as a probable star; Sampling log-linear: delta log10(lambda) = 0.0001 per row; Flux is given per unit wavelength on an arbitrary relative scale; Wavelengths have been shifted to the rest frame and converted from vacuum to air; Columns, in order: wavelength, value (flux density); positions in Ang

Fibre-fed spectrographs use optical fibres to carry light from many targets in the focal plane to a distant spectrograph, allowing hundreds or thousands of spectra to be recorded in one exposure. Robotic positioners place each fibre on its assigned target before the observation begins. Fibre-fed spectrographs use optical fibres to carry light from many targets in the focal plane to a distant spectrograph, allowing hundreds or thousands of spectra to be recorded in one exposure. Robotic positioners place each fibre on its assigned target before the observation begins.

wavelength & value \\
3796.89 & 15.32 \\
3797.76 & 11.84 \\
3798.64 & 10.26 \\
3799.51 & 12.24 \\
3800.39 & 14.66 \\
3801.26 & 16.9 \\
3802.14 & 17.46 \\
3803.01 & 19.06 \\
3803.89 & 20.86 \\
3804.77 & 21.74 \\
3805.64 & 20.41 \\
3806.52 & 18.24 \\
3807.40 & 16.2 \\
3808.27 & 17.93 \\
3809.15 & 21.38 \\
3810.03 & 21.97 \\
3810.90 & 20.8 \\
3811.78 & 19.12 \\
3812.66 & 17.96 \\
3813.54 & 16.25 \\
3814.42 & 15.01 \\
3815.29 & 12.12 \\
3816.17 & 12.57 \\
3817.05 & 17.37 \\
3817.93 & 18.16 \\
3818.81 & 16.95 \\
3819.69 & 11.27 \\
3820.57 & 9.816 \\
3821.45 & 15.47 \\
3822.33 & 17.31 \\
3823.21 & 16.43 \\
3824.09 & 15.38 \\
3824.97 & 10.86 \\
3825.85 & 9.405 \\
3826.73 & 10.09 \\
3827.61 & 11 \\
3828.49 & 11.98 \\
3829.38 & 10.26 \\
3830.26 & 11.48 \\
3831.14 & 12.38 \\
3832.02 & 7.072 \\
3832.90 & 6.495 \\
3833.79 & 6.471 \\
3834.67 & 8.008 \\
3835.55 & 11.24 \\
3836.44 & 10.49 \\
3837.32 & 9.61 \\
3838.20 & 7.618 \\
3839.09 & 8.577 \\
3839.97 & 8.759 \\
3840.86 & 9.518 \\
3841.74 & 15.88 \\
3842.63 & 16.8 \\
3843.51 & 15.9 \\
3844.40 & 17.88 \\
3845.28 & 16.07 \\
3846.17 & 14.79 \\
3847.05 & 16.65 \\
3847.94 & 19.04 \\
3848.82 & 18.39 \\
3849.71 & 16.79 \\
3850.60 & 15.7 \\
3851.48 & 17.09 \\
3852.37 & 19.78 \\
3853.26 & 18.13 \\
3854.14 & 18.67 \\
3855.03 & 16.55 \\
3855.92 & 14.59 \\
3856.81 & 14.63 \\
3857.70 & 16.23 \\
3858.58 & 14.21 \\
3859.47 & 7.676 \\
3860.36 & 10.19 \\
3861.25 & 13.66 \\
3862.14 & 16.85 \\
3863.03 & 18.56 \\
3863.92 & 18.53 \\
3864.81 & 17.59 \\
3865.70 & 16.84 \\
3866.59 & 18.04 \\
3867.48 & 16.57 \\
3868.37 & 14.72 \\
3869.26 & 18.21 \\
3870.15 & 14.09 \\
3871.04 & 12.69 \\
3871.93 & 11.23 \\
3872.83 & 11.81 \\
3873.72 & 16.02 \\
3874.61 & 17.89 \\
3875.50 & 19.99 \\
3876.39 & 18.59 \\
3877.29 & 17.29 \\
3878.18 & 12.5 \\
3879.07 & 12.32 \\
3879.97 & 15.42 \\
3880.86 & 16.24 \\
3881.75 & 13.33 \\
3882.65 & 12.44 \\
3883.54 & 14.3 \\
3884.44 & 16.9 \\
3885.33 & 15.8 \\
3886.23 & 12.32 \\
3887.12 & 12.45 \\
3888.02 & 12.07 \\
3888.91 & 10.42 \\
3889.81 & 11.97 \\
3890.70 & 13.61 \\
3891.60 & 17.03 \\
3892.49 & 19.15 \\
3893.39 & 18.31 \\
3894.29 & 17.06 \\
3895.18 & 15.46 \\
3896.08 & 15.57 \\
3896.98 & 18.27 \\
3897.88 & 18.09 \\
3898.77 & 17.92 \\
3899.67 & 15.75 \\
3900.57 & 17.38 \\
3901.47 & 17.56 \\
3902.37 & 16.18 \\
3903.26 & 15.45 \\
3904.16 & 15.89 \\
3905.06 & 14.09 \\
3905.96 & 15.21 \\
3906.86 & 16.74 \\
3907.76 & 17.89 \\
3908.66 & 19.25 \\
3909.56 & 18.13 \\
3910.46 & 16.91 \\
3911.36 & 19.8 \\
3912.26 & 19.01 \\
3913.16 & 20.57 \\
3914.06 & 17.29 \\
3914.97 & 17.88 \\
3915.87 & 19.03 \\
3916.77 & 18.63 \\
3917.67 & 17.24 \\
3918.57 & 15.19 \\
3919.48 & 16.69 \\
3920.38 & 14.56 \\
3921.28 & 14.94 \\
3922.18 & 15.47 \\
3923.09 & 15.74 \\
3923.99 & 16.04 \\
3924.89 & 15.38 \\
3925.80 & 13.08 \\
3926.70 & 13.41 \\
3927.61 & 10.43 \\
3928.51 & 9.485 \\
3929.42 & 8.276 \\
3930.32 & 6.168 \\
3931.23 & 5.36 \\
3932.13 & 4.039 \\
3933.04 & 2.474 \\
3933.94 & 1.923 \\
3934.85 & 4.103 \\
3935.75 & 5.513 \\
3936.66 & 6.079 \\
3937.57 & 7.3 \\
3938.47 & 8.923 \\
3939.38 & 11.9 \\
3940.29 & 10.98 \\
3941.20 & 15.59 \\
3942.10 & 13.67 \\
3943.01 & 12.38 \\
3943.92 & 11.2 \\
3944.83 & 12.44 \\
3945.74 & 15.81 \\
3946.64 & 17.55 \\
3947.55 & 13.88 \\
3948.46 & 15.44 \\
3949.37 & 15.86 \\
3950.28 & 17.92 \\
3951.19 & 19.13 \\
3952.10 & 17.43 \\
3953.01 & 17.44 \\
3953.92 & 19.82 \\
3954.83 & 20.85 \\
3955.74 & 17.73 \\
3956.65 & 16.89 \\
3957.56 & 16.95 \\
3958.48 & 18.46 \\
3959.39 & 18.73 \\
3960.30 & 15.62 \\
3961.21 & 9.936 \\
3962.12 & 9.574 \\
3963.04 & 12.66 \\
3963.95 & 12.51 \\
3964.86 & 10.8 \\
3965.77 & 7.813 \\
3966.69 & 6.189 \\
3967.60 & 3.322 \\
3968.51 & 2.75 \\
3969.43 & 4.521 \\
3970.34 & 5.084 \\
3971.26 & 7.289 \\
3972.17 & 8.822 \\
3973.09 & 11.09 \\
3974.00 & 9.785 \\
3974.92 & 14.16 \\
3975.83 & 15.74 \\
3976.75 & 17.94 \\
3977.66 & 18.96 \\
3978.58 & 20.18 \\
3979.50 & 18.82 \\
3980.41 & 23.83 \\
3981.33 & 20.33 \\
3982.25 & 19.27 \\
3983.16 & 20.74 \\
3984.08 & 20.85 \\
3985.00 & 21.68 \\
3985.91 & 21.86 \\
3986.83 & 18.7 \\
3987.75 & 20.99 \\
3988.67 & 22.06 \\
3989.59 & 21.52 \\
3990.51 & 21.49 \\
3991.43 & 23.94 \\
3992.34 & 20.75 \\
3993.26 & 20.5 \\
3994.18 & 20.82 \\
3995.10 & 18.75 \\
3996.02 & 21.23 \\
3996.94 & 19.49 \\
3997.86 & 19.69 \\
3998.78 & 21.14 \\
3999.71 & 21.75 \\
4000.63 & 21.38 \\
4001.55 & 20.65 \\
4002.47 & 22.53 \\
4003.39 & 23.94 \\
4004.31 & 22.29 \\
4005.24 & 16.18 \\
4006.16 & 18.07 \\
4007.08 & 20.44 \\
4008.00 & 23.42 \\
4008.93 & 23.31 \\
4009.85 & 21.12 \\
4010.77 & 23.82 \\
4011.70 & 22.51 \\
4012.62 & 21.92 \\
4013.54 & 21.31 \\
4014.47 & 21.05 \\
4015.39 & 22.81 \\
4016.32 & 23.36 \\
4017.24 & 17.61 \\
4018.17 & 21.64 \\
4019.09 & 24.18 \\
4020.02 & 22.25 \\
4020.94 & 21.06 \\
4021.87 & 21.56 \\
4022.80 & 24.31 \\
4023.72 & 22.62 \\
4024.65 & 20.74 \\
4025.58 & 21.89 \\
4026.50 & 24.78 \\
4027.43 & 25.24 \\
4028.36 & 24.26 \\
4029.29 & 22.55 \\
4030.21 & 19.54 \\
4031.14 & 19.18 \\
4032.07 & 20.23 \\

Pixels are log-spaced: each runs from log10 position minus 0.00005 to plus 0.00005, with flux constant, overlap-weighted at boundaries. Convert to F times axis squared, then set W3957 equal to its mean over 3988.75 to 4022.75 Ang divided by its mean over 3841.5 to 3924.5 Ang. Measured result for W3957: 1.42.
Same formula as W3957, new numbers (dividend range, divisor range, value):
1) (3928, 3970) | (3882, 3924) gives 0.73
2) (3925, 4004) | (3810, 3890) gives 1.10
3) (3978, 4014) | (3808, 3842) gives 1.77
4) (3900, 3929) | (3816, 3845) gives 1.40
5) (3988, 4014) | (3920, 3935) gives 2.18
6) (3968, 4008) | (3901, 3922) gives 1.11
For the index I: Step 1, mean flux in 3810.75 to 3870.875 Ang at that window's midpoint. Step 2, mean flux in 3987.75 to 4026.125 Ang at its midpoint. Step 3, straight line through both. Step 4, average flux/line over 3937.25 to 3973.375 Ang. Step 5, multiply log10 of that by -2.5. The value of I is 0.43 mag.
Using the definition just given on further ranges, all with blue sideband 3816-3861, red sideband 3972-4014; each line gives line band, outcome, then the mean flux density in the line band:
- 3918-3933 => 0.393 mag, 11.9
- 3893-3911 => -0.047 mag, 16.9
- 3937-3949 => 0.366 mag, 12.8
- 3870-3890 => 0.066 mag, 14.3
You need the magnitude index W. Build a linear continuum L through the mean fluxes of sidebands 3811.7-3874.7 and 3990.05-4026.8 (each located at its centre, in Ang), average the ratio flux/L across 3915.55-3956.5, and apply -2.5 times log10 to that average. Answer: 0.37 mag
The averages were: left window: 14.1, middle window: 13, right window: 21.5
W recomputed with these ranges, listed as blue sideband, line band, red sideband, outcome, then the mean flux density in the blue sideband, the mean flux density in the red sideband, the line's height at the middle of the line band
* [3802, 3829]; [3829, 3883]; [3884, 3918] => 0.14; 16.1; 16.5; 16.3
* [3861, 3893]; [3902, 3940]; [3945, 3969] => 0.11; 15.2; 14.2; 14.7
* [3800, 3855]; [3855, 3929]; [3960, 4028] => 0.04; 14.8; 18.5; 16.2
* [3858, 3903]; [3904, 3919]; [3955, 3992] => -0.15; 15.3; 15.3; 15.3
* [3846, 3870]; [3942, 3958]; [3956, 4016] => 0.06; 16.2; 17.6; 17.2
